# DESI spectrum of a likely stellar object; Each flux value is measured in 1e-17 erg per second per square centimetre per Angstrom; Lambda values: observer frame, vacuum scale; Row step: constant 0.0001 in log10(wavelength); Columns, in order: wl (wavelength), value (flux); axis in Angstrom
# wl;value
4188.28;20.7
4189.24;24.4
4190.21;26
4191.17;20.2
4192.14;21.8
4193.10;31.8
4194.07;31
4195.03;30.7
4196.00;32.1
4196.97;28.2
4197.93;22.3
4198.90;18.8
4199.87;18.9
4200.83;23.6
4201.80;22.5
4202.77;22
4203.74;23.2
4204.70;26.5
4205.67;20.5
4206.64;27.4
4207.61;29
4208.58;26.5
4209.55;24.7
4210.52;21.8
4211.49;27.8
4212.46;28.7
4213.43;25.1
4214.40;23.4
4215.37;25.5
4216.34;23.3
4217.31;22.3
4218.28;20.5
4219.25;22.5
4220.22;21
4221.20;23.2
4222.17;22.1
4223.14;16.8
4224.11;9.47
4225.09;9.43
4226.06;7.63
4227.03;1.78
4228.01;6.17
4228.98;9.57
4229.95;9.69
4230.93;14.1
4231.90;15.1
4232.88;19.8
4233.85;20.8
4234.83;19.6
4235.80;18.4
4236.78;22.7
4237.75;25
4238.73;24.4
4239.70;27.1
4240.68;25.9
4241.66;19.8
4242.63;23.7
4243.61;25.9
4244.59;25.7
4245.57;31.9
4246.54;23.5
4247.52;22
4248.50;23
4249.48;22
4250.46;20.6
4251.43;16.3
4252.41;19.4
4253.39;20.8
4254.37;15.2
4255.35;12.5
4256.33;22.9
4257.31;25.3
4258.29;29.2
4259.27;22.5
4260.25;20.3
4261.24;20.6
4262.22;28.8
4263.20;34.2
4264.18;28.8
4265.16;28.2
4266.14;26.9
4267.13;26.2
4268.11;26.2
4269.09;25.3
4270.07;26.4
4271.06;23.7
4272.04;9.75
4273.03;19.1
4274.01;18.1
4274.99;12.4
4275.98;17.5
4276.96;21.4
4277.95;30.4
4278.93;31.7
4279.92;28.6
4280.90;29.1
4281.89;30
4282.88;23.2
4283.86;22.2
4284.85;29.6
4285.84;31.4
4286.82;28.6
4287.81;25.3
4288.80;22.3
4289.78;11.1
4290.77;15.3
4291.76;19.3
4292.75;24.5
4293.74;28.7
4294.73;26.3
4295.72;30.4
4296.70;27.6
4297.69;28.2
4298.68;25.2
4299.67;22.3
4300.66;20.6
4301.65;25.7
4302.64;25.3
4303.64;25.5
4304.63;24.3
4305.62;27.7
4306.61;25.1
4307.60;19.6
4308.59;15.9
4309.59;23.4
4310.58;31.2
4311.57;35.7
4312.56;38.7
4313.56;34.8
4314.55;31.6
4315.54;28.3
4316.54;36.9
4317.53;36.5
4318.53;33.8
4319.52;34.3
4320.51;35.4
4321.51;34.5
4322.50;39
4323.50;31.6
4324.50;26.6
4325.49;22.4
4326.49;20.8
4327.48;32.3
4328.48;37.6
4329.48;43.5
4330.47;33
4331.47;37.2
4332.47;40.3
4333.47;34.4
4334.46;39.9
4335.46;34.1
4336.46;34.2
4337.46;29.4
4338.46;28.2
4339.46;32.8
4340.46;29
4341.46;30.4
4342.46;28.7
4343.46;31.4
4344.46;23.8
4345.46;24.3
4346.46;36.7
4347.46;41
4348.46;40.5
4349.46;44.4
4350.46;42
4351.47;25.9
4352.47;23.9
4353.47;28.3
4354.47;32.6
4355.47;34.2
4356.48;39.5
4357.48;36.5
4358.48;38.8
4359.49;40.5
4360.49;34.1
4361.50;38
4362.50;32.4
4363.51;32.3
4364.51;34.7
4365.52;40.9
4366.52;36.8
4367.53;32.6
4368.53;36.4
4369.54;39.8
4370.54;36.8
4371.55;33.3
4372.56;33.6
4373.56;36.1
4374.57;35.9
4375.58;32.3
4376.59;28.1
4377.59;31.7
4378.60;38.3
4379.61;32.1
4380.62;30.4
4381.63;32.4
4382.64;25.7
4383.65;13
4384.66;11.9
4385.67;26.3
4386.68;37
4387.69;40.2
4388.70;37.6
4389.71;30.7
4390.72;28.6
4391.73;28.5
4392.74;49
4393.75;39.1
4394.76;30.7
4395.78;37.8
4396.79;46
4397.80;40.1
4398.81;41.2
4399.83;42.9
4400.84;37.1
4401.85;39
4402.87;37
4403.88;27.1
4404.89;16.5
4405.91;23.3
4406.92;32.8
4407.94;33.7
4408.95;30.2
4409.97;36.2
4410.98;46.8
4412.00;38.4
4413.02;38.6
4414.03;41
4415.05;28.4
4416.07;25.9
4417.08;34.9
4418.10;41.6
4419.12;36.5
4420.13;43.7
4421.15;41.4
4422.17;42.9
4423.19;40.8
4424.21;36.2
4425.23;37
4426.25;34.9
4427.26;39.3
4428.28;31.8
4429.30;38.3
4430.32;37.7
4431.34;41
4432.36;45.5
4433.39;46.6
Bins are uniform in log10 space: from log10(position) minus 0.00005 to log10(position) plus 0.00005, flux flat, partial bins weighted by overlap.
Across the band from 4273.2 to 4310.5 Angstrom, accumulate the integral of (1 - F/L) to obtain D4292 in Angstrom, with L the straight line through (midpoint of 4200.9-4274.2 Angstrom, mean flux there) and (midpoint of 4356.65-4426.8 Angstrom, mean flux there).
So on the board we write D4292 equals 2.9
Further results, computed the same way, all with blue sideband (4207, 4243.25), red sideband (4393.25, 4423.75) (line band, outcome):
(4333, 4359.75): -2.32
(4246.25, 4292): 1.29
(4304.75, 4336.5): -3.94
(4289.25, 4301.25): 1.34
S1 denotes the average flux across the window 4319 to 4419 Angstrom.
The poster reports 33.8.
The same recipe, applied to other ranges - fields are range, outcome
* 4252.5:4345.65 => 27.3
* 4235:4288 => 23.9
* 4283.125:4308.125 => 24.5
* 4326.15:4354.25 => 33.2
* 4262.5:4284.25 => 24.6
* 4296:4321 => 28.6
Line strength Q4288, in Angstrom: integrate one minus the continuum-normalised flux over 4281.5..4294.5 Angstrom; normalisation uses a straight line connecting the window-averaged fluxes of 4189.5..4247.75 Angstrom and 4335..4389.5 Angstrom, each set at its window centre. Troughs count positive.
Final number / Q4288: 1.5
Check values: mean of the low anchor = 21.8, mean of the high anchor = 33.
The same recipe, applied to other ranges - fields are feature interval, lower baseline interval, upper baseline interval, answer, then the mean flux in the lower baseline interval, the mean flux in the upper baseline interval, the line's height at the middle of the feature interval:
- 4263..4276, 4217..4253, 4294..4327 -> 0.2 Angstrom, 19.2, 28.7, 23.5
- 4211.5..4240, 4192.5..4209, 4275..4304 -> 7.7 Angstrom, 25.6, 24.9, 25.4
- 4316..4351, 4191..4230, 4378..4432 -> -4.3 Angstrom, 21.6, 34.9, 30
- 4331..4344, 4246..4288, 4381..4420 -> -1.8 Angstrom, 23.7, 33.9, 29.1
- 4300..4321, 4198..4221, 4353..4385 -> 0.5 Angstrom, 23.7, 33.2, 29.7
